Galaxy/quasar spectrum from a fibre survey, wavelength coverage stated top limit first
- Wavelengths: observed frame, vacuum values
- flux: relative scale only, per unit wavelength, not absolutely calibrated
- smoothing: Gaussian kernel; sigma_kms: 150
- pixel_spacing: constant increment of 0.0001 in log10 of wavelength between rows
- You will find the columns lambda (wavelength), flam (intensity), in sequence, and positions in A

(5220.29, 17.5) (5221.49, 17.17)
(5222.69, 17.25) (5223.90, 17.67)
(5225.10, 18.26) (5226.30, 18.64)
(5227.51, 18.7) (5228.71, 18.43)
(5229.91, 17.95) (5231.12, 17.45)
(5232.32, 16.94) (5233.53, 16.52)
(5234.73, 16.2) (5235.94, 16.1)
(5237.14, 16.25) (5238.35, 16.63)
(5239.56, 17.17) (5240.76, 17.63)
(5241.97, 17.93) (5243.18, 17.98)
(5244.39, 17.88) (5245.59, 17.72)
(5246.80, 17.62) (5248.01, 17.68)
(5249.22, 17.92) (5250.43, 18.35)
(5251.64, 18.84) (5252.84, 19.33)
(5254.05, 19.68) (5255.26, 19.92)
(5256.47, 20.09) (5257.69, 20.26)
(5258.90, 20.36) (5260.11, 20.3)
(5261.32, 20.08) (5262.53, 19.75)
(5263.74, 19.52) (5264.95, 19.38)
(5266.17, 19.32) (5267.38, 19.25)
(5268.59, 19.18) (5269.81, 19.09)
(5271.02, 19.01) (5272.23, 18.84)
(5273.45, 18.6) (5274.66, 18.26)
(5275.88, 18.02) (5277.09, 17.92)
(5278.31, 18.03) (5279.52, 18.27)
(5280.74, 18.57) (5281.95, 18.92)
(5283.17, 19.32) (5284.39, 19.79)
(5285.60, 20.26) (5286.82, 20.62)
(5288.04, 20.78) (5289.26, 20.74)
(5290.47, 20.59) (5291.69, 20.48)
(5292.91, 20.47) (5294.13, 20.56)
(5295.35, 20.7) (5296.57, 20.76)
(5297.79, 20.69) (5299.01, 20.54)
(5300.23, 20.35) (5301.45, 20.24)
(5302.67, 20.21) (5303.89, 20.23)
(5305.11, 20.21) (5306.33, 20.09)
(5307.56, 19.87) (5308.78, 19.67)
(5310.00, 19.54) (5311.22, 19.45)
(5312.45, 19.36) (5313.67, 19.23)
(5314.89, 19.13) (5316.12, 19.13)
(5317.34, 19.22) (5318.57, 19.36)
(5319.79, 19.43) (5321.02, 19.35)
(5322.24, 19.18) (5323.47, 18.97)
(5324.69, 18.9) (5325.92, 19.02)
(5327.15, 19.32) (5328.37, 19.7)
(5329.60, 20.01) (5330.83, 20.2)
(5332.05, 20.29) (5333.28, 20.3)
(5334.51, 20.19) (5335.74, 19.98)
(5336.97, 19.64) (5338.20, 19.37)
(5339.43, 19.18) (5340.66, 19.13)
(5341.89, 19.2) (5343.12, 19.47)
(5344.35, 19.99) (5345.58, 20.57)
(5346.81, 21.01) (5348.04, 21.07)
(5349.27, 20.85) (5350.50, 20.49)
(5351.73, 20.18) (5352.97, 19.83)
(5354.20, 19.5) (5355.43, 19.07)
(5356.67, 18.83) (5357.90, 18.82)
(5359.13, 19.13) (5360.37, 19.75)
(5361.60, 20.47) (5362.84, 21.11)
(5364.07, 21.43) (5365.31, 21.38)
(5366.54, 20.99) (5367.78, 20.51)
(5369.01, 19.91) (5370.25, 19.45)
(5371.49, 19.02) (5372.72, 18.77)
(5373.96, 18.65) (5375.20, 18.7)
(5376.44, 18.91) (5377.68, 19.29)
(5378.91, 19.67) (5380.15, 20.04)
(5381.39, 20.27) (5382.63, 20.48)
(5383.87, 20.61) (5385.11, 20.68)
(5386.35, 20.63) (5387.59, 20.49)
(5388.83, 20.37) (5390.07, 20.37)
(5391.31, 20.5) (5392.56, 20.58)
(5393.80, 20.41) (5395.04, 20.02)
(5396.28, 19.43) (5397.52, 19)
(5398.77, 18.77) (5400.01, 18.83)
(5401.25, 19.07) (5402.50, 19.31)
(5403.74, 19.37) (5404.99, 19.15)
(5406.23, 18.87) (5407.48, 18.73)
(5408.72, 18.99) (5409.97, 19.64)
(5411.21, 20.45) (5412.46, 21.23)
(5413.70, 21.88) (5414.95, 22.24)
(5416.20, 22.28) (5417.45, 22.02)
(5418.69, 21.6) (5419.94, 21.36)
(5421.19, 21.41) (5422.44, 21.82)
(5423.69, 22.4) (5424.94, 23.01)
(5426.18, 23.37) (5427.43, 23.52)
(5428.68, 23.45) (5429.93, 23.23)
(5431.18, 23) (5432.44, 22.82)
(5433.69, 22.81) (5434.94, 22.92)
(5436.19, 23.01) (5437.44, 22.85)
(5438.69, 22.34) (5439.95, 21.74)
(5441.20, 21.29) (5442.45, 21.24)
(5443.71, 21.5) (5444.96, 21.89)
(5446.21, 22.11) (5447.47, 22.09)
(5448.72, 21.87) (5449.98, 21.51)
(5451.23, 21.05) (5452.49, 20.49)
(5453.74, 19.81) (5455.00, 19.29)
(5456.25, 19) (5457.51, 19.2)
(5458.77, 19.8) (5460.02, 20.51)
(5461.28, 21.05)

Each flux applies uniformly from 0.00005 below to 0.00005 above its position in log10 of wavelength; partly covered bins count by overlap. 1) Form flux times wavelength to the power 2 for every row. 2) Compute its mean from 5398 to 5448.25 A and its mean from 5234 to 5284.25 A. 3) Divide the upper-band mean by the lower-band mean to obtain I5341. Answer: 1.2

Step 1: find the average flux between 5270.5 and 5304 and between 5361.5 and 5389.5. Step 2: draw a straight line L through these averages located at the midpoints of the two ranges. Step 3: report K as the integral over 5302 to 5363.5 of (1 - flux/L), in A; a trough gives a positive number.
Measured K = 0.5 A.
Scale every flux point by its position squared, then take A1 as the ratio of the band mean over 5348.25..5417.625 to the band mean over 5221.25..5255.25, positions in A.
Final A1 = 1.19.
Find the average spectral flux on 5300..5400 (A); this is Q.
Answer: 19.8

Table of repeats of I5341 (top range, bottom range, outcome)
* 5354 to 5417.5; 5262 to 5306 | 1.05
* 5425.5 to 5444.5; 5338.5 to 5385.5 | 1.17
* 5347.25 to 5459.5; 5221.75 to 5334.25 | 1.13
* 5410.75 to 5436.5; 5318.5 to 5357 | 1.17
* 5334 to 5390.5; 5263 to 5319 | 1.04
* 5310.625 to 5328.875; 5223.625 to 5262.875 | 1.09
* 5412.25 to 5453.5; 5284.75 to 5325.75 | 1.17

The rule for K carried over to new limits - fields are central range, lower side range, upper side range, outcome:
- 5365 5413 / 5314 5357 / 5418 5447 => 3.2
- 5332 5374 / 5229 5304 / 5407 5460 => 0.8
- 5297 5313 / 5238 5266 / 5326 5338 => -0.4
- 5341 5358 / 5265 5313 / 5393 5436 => 0.3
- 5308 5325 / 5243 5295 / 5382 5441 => 0.5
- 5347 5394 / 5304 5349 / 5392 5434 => 0.7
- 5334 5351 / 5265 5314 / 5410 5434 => 0.6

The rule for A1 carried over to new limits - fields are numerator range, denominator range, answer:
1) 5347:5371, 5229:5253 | 1.20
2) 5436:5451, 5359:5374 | 1.12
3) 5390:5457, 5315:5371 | 1.10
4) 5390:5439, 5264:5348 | 1.12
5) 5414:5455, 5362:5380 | 1.14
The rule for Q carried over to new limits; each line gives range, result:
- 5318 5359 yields 19.7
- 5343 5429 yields 20.3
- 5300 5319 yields 19.7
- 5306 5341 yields 19.5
